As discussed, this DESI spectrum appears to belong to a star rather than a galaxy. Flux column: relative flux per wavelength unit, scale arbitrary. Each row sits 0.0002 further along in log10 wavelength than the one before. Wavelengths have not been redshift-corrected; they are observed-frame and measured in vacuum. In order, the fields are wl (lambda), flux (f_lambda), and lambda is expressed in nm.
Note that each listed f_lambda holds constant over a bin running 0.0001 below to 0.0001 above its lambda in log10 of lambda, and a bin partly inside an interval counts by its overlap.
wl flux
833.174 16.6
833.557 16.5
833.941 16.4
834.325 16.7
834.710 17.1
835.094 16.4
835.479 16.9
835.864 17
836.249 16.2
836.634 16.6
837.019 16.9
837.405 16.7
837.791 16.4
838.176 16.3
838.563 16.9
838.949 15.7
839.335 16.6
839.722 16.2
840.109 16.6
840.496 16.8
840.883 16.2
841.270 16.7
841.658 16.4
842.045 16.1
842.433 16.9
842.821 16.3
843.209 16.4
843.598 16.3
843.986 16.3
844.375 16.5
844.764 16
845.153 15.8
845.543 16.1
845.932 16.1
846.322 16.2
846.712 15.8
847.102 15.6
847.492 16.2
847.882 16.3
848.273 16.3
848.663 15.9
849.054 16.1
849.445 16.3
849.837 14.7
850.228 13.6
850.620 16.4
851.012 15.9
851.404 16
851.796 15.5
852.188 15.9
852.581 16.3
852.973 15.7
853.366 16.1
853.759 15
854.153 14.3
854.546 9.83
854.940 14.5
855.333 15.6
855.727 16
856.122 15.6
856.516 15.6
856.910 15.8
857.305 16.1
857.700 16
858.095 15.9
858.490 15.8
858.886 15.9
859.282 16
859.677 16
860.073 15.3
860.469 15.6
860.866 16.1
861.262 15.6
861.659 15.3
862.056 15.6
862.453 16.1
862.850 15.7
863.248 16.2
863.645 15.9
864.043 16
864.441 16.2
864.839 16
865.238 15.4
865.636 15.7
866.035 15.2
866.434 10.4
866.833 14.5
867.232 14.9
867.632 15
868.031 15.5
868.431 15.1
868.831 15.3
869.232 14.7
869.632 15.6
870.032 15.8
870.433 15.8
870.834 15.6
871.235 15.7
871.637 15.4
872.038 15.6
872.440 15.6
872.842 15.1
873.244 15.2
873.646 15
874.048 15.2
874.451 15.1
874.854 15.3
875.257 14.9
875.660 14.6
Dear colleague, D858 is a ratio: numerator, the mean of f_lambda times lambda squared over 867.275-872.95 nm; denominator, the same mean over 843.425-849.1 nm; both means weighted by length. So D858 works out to 1.0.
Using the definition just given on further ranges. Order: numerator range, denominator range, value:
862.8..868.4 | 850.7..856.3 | 1.03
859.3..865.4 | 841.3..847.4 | 1.02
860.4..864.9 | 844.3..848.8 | 1.03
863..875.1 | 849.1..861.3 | 1.02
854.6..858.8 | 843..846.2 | 0.99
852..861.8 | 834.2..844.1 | 0.97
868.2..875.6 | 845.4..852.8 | 1.02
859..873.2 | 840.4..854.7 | 1.02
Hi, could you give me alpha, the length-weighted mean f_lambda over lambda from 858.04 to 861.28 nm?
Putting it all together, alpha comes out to 15.8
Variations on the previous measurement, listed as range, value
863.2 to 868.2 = 15.1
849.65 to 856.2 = 15.1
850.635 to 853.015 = 15.9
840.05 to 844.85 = 16.4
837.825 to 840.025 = 16.4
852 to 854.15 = 15.7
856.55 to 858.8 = 15.9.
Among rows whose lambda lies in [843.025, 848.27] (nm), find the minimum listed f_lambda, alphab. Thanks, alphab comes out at 15.6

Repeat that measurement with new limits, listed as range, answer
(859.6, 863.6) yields 15.3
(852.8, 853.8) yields 15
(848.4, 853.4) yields 13.6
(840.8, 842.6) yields 16.1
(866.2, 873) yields 10.4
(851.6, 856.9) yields 9.83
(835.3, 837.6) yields 16.2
